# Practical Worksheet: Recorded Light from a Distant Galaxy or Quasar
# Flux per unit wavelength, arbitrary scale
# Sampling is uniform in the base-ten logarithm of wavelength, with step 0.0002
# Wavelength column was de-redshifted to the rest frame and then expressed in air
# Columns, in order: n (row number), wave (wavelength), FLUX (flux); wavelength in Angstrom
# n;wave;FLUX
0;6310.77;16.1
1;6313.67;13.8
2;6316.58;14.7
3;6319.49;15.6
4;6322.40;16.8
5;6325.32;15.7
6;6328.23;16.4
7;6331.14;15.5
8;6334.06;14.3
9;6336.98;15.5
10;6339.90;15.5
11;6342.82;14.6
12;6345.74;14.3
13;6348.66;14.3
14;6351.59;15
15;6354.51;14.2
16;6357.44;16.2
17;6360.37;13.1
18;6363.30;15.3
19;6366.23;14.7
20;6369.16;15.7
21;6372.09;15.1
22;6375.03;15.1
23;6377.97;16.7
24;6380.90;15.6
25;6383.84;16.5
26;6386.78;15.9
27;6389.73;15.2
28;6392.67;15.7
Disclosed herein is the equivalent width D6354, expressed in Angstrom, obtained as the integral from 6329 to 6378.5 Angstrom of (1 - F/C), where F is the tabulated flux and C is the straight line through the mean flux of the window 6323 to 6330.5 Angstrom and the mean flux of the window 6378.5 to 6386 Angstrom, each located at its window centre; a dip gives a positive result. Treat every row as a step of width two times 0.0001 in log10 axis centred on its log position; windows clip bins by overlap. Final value 3.42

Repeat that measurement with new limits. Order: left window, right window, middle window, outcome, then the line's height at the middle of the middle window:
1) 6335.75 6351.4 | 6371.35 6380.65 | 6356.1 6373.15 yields 0.4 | 15.4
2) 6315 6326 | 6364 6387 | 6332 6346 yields 0.7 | 15.7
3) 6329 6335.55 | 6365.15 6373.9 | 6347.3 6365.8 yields 0.6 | 15.1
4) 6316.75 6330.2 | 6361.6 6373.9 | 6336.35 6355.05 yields 1.0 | 15.6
